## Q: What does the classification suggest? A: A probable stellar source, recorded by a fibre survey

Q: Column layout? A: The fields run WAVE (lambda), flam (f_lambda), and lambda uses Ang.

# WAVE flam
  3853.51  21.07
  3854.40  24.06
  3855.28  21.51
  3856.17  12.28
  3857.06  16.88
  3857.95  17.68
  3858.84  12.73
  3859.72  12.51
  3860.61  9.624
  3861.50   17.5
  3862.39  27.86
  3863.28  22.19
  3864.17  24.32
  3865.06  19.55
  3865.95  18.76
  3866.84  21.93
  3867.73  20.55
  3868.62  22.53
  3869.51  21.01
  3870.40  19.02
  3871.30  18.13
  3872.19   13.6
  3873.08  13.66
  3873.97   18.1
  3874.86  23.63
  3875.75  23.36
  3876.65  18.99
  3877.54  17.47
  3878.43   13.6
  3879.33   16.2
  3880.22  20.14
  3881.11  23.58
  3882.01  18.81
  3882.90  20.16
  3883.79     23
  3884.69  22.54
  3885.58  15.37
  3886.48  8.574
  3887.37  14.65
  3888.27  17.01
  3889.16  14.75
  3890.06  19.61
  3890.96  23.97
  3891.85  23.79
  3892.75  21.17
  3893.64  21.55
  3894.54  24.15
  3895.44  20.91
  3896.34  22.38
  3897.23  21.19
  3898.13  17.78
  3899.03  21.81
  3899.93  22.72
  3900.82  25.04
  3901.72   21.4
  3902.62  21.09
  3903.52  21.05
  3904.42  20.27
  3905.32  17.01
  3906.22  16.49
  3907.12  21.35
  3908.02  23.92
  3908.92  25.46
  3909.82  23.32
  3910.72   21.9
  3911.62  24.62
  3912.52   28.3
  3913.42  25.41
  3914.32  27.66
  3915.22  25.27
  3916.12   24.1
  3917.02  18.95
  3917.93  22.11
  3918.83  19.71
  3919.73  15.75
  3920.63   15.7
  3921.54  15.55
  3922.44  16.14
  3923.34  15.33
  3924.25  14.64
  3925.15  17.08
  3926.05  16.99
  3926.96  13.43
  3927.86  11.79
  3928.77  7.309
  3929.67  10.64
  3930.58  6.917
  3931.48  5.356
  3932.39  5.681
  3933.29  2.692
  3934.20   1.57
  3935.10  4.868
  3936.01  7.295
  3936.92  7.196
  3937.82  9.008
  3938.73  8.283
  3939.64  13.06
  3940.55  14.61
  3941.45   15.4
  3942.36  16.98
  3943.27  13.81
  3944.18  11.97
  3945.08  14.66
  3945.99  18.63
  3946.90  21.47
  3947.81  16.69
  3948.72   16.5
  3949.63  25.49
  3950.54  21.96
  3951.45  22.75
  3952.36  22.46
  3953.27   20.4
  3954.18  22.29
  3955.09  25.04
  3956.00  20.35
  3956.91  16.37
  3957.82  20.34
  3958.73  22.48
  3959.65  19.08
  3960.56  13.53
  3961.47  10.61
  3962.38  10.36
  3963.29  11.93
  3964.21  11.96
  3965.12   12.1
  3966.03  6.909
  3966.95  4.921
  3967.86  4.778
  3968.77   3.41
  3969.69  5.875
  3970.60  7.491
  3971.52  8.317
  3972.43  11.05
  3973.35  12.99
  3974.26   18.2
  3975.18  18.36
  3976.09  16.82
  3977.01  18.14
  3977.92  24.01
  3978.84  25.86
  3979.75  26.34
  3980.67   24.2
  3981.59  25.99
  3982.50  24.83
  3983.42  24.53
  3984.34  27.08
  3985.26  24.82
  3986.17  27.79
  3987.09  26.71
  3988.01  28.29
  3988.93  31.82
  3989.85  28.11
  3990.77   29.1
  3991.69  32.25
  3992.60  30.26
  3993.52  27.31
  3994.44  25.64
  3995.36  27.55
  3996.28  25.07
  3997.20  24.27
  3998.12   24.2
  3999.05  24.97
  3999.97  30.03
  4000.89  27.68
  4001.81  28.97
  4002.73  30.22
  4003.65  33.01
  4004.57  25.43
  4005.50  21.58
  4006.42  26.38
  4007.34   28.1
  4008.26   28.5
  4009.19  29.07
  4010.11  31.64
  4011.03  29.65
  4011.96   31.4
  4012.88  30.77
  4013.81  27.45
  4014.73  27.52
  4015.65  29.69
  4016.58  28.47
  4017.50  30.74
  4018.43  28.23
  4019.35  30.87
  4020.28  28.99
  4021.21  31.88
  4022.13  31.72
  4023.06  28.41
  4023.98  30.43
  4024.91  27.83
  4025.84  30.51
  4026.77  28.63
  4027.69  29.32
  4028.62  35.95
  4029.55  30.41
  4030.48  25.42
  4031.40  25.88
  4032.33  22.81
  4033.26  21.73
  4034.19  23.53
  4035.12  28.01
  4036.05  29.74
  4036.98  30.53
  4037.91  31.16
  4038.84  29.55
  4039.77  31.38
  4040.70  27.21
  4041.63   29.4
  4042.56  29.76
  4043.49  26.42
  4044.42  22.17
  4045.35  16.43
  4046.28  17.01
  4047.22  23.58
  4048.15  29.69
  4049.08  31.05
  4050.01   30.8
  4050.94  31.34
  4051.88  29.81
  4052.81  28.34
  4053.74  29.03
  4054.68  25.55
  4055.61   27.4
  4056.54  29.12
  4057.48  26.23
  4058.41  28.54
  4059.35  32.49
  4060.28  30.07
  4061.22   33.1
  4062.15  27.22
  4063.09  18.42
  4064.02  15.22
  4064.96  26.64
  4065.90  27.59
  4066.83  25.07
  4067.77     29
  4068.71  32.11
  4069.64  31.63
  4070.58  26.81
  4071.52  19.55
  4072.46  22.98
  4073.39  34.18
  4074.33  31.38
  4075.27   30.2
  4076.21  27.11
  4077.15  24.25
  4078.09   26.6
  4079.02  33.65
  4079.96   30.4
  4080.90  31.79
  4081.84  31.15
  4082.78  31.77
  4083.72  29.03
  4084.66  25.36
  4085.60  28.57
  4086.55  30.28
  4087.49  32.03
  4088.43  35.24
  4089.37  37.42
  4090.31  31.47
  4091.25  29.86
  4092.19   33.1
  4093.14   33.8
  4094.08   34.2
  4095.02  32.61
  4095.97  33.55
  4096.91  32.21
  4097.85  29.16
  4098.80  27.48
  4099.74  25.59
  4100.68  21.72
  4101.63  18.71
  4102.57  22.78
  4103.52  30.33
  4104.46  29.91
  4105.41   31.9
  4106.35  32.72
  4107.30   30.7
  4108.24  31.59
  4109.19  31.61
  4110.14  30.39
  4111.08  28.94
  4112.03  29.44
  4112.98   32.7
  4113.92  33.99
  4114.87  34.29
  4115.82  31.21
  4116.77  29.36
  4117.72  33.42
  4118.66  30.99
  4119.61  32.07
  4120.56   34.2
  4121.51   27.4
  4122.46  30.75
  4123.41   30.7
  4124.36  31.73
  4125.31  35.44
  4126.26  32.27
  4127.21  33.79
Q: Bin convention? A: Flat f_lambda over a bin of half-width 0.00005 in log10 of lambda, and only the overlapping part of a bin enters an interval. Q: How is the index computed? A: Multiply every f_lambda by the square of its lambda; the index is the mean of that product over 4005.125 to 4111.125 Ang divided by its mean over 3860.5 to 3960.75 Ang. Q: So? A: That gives 1.7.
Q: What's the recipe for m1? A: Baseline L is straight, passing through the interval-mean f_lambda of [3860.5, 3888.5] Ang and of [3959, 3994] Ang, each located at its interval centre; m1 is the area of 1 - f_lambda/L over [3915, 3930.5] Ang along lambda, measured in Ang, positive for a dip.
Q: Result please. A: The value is 2.32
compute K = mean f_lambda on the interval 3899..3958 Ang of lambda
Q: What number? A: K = 17.2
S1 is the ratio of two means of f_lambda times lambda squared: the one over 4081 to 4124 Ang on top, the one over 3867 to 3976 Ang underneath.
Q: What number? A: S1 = 2.0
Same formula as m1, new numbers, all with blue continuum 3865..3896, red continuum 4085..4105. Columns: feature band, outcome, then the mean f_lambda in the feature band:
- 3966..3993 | 4.6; 20.2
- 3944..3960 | 1.9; 20.1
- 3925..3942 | 9.7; 9.34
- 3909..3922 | -0.7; 22.1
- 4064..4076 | 0.5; 27.5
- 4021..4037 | -1.0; 28.4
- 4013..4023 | -1.3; 29.5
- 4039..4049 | 0.6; 25.7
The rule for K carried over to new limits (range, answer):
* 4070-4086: 28.5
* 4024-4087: 27.8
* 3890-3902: 22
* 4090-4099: 31.9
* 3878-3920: 20.9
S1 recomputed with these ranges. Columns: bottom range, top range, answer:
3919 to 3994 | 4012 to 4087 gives 1.77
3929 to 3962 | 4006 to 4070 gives 2.02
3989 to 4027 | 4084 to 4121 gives 1.12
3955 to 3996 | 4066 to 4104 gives 1.59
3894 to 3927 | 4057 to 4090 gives 1.50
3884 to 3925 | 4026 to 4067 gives 1.43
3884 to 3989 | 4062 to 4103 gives 1.76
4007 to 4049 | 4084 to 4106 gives 1.10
